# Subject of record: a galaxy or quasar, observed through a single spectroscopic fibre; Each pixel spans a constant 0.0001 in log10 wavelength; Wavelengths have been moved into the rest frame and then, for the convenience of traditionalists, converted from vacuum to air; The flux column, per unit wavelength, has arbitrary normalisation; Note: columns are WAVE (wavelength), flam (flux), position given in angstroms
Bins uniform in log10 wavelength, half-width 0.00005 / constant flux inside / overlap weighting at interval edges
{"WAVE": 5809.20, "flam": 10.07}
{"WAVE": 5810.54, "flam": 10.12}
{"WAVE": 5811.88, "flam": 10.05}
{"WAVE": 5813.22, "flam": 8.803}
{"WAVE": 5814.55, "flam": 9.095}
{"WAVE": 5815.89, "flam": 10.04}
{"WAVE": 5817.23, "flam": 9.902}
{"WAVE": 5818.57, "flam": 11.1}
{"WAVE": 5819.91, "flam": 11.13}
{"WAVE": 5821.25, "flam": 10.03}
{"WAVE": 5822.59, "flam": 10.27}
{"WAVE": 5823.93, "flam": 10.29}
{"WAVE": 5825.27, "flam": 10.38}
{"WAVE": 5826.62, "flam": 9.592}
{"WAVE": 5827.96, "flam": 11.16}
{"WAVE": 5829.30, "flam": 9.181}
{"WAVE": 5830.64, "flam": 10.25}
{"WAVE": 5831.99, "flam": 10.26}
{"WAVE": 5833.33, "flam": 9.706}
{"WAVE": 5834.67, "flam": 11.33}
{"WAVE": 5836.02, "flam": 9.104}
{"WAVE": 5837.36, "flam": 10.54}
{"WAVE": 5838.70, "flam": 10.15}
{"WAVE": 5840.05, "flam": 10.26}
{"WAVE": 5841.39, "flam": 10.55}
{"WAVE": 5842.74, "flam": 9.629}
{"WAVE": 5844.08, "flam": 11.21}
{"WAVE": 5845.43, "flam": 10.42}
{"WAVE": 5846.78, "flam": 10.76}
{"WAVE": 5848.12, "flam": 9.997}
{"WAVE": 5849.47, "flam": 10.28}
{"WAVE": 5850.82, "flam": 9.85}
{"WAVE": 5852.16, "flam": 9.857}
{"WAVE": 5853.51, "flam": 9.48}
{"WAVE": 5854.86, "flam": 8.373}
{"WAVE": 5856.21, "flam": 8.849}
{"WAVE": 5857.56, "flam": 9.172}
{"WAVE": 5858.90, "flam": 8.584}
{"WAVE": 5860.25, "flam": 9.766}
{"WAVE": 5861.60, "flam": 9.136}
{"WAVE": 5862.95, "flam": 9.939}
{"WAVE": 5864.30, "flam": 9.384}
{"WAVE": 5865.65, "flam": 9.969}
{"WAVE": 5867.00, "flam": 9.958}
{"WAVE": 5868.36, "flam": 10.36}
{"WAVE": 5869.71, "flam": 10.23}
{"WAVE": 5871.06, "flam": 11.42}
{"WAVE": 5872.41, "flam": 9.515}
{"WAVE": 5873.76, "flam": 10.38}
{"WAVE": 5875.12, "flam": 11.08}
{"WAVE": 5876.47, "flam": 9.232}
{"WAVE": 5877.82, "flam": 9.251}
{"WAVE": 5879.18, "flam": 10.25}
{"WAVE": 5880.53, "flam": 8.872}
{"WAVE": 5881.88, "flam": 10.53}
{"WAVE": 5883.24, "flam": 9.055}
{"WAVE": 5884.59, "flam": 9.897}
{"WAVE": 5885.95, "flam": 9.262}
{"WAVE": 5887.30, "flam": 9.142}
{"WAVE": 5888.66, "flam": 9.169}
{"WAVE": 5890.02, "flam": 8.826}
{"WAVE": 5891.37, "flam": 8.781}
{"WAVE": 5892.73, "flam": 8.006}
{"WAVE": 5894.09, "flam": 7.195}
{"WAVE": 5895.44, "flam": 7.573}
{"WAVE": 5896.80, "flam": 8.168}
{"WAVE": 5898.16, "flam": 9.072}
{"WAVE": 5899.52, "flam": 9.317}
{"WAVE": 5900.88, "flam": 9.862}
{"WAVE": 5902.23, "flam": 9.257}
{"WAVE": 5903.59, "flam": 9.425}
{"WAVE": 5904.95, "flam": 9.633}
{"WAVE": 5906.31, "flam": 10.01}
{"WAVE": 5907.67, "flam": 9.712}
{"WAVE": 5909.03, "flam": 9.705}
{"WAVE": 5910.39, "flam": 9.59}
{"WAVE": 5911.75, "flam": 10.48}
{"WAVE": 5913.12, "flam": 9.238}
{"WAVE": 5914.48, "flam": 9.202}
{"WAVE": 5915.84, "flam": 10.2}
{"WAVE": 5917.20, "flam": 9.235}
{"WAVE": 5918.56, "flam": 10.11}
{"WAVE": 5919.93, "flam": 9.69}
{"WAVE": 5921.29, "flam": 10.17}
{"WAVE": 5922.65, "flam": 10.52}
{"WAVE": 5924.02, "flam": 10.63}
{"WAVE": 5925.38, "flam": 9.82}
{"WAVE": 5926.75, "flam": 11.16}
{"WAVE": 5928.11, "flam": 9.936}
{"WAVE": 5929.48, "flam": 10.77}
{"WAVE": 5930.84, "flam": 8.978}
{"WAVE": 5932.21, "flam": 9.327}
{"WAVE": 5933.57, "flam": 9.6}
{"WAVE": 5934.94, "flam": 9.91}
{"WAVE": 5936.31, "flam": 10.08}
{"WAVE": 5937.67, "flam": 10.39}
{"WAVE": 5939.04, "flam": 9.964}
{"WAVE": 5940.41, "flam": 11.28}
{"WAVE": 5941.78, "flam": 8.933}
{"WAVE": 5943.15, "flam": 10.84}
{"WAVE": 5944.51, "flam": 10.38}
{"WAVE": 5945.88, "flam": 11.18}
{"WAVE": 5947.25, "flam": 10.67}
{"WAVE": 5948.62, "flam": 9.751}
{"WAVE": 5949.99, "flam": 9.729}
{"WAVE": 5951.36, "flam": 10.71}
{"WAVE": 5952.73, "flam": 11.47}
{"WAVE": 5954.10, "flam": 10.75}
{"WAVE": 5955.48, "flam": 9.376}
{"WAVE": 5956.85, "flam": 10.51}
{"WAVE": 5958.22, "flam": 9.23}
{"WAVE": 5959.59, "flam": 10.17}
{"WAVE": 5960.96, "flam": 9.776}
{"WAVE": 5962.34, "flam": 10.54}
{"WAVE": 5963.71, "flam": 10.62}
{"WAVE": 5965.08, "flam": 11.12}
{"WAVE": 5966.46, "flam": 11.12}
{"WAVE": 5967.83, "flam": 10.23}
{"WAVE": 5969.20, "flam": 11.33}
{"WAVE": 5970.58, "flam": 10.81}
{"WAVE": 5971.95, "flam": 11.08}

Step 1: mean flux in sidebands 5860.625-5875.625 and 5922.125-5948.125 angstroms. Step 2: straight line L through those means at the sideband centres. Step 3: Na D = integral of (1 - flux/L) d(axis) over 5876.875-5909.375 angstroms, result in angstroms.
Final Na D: 3.2 angstroms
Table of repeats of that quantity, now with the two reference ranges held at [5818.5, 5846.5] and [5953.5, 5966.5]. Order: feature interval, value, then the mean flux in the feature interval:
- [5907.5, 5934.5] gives 1.0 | 9.91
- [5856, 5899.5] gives 3.8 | 9.38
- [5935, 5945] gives 0.0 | 10.2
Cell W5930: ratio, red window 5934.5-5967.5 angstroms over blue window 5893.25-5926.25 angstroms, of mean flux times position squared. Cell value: 1.11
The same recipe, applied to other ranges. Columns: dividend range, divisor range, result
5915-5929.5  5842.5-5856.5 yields 1.05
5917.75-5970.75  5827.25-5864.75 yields 1.07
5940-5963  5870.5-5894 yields 1.11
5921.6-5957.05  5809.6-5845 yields 1.05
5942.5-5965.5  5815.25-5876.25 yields 1.07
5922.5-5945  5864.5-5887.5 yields 1.04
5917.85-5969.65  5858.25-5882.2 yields 1.07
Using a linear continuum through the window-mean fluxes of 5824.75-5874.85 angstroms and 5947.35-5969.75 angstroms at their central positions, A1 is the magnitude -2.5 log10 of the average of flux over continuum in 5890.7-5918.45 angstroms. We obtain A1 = 0.11 mag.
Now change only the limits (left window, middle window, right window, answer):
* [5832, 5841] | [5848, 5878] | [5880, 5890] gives 0.00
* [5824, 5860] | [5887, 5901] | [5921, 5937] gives 0.17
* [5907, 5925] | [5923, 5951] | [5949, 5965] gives -0.01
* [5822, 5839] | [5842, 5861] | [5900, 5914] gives 0.03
